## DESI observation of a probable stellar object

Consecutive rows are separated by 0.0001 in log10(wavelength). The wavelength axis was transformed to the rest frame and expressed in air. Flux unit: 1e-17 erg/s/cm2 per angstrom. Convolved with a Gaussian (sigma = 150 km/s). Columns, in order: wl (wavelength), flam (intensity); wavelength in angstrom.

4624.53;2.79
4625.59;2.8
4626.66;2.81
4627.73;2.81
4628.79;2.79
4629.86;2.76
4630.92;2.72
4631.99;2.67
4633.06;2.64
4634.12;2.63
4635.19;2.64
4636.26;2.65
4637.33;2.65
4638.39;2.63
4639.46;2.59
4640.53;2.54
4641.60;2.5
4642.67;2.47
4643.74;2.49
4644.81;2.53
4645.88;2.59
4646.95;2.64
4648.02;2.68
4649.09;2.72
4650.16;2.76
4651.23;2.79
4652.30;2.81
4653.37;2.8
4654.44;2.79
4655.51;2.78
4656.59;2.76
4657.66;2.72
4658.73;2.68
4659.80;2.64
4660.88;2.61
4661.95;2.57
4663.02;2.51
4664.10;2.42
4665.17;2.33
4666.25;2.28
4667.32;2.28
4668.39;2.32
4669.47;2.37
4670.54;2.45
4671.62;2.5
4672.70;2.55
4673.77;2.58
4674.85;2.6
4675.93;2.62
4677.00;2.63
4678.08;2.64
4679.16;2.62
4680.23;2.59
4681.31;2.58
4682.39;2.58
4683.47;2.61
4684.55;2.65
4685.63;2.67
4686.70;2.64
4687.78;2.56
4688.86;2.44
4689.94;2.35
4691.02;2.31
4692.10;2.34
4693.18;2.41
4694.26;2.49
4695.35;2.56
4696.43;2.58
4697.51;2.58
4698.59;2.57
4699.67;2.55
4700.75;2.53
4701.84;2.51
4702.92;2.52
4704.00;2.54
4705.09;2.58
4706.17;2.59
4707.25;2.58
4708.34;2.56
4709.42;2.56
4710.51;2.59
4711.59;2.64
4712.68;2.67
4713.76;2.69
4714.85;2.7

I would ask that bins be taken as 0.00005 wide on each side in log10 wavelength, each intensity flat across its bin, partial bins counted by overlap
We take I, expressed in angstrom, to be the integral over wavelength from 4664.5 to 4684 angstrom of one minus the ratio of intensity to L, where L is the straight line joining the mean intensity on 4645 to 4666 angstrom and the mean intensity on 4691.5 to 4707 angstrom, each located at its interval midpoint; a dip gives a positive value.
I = 0.7 angstrom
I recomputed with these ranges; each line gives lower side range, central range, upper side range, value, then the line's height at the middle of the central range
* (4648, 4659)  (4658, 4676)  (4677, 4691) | 1.26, 2.68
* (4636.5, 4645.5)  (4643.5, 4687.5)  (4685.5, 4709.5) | -0.97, 2.54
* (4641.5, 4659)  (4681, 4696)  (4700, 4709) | 0.45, 2.59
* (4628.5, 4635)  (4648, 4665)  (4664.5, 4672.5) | -1.41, 2.48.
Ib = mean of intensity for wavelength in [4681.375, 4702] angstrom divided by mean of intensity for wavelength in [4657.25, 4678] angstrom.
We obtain 1.01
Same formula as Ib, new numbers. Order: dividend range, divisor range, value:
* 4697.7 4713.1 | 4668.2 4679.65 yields 1.01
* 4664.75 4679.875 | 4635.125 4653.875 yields 0.94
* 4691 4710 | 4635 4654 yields 0.96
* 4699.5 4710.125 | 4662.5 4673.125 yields 1.06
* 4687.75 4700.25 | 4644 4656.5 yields 0.91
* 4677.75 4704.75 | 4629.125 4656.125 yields 0.95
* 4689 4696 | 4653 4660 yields 0.88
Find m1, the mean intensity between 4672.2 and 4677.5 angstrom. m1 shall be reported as 2.6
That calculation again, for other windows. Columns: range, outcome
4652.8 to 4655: 2.8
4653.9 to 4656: 2.79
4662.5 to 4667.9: 2.36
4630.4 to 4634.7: 2.66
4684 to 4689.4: 2.59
